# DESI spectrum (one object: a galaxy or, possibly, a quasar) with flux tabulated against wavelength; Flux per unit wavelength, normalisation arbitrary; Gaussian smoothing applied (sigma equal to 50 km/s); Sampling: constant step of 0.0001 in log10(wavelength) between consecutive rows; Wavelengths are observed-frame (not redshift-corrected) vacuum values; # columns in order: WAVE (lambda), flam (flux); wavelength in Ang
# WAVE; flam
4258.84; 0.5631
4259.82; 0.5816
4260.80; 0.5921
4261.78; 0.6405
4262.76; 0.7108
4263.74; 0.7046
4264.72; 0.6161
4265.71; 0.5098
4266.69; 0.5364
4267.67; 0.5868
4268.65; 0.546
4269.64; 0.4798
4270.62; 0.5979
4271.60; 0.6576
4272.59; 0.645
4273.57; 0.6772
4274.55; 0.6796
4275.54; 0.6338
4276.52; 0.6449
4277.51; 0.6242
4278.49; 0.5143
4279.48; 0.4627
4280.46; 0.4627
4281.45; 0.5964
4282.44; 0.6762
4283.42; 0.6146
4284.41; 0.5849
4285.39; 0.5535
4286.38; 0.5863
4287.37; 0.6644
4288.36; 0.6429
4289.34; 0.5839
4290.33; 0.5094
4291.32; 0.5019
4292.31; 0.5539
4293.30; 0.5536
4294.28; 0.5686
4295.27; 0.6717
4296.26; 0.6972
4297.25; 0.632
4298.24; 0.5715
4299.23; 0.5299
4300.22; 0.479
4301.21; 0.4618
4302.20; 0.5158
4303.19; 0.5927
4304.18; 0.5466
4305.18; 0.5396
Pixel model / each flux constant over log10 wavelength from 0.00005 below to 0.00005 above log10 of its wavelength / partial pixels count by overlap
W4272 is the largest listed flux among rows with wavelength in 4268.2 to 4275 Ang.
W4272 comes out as 0.6796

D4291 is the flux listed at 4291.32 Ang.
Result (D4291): 0.5019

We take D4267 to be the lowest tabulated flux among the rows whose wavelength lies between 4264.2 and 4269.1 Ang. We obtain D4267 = 0.5098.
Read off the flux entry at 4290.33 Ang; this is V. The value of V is 0.5094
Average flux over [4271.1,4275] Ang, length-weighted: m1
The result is 0.665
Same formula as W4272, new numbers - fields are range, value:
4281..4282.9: 0.6762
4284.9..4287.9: 0.6644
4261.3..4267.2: 0.7108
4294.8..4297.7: 0.6972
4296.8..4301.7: 0.632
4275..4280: 0.6449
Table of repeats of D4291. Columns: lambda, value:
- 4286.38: 0.5863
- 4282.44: 0.6762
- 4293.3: 0.5536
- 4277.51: 0.6242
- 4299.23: 0.5299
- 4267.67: 0.5868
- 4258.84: 0.5631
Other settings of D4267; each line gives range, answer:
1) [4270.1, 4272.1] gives 0.5979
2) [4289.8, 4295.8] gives 0.5019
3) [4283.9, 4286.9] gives 0.5535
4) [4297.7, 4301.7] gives 0.4618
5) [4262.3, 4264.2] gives 0.7046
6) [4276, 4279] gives 0.5143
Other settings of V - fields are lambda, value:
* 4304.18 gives 0.5466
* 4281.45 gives 0.5964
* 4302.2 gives 0.5158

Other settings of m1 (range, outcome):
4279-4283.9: 0.563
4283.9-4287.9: 0.597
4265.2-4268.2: 0.545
